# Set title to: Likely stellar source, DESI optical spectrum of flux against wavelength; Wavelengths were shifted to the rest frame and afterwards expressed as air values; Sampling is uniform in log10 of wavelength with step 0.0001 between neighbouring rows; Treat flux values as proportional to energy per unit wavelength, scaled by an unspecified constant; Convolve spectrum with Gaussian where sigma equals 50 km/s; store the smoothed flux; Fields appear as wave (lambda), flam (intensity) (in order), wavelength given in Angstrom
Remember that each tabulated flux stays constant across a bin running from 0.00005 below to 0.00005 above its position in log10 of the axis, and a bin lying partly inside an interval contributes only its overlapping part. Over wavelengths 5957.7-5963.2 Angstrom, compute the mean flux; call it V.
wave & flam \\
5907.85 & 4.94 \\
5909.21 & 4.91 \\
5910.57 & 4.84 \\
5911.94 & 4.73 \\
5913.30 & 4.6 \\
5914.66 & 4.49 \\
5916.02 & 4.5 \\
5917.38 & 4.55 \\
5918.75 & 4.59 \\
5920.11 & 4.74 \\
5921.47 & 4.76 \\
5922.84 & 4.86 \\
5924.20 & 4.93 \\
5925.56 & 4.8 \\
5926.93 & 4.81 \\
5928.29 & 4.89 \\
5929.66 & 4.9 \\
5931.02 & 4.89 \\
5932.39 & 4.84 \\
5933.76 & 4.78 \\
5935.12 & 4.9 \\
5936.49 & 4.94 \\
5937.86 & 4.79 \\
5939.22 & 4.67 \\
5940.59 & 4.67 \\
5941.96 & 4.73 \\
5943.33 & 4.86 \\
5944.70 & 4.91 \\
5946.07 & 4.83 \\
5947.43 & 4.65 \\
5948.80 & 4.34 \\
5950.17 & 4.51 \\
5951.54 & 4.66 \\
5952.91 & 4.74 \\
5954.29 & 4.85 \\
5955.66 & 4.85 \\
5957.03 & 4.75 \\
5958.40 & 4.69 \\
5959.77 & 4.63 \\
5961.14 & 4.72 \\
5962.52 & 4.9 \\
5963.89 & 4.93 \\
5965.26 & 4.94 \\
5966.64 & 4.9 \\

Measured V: 4.73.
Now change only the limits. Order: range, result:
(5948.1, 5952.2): 4.5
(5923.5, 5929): 4.86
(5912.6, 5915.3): 4.55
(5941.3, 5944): 4.79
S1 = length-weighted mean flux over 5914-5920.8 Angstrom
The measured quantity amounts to 4.58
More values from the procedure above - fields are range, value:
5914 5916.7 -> 4.5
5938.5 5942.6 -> 4.69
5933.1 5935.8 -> 4.85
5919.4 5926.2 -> 4.82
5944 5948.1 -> 4.81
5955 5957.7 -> 4.8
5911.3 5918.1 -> 4.57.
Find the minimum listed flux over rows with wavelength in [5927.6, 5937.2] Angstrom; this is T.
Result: 4.78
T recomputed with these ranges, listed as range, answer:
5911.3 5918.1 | 4.49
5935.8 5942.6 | 4.67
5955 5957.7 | 4.75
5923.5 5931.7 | 4.8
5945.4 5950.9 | 4.34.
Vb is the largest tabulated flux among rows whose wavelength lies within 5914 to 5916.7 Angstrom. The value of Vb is 4.5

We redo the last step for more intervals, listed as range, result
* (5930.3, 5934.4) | 4.89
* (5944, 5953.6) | 4.91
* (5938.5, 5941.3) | 4.67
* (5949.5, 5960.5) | 4.85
